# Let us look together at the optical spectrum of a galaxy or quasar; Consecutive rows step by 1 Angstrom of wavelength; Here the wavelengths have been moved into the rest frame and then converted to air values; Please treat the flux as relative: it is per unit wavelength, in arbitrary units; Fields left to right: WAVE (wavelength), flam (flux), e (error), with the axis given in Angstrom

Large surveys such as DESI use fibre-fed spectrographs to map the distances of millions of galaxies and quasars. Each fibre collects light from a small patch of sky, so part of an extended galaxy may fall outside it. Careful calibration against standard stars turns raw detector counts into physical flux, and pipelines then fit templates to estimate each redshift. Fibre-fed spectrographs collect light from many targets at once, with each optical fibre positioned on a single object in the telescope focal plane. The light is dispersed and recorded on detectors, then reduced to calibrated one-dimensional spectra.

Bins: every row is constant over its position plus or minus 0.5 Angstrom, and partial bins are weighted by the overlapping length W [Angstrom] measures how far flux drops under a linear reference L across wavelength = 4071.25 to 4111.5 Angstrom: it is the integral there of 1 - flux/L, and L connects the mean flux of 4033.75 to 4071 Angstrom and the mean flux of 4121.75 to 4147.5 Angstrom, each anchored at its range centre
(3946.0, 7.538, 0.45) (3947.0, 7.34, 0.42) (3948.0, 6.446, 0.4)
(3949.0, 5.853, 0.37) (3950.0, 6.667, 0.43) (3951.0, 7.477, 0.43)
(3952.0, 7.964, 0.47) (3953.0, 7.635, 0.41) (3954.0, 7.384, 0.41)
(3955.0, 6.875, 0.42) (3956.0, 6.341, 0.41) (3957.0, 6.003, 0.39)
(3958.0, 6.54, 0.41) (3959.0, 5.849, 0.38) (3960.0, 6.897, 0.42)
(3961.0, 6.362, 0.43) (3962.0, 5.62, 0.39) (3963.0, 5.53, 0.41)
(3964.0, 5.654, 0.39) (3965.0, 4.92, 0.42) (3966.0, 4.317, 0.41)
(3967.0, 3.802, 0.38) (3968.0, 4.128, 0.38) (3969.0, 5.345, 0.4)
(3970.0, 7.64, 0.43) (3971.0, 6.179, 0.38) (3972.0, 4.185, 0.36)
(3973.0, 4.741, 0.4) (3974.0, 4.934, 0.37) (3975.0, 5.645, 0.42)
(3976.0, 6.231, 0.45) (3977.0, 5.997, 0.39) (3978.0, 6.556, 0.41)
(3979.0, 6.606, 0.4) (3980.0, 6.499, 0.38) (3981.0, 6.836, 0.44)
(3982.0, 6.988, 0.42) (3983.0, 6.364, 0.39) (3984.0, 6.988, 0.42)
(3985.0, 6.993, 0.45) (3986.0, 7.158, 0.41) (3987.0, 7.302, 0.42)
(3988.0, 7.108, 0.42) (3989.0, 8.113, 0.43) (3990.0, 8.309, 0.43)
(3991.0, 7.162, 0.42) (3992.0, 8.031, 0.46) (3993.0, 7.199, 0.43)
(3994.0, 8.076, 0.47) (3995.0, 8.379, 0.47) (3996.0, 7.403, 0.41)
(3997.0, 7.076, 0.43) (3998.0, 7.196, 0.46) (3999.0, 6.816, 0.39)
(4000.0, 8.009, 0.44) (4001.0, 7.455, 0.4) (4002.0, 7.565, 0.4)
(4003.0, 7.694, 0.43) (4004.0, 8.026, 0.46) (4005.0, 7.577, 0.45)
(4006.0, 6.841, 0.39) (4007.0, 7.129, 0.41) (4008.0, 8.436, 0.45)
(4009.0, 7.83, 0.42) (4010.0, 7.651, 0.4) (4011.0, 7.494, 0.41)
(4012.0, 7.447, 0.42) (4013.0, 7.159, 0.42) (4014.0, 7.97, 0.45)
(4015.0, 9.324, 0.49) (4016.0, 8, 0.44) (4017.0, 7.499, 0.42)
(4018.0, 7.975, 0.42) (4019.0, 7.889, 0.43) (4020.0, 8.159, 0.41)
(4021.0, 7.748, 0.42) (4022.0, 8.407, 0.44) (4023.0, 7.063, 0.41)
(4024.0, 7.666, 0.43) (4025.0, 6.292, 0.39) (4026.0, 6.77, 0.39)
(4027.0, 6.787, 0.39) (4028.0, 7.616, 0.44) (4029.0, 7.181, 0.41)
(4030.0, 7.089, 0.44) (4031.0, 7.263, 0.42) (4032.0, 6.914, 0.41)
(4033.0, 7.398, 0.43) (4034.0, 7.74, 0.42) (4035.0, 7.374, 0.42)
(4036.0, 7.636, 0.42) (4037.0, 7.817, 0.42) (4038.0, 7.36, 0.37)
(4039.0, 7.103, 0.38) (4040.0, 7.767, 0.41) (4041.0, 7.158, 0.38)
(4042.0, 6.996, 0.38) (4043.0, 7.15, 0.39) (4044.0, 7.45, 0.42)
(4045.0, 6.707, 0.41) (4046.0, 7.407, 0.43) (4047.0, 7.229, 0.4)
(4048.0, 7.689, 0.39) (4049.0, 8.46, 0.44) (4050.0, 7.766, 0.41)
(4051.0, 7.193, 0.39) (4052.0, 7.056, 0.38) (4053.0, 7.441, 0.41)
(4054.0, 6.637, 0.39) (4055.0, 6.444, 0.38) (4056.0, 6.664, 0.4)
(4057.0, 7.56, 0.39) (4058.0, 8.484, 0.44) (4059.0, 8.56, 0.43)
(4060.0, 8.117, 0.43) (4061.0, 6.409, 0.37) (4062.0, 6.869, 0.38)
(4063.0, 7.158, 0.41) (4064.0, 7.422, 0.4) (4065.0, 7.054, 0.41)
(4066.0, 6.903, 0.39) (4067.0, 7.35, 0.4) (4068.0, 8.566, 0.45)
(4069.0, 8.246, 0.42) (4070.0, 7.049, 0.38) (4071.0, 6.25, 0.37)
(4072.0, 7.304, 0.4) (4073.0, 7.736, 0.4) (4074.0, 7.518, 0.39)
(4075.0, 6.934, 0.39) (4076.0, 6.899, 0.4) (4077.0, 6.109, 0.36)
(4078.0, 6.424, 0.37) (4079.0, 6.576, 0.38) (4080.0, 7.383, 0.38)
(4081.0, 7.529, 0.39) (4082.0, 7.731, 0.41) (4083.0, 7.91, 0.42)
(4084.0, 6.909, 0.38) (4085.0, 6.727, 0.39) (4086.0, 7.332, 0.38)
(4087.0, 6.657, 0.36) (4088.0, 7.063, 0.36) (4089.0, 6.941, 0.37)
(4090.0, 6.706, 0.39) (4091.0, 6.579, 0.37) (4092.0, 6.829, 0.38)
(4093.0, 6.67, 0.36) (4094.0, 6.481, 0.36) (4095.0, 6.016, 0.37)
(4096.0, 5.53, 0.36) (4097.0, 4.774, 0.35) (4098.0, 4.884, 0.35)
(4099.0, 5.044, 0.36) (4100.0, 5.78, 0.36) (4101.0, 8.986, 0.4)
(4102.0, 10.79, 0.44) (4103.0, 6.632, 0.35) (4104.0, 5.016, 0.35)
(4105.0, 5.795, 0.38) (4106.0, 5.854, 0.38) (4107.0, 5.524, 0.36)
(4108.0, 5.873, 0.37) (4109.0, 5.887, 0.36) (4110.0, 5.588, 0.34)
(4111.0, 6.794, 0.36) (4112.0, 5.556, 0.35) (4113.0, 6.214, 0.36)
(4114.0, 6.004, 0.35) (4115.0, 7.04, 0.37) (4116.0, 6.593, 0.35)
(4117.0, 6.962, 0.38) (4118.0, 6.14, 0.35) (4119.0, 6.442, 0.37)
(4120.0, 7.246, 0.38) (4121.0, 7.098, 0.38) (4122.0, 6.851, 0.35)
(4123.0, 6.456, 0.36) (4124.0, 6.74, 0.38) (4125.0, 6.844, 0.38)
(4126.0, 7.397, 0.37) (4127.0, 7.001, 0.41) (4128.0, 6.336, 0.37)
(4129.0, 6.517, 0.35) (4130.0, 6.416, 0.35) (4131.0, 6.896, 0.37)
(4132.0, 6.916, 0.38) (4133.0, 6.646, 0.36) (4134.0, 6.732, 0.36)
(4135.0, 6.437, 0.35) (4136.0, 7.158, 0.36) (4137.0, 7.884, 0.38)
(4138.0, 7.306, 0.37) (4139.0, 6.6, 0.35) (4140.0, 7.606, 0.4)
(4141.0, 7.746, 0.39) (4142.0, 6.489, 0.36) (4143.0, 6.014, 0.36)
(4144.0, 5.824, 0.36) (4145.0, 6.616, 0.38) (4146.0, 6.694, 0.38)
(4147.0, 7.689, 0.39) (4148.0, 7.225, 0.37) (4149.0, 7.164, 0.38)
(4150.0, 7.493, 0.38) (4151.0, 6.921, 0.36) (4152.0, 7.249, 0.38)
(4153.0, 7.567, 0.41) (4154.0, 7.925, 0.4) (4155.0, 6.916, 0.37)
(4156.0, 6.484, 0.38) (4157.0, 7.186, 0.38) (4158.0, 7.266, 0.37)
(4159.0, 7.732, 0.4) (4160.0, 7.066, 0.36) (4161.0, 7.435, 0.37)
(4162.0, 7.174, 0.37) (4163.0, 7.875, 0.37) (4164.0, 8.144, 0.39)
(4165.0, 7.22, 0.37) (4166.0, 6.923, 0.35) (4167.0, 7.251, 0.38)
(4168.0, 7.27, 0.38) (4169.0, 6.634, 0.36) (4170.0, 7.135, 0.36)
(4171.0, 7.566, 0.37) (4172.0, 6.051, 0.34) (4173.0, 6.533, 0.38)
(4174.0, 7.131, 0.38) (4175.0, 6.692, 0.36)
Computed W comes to 2.8 Angstrom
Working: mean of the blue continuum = 7.39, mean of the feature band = 6.64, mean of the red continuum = 6.84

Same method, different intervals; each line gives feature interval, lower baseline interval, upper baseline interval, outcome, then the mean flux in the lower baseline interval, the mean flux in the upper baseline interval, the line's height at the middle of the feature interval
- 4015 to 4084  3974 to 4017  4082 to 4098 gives -4.6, 7.32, 6.59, 6.9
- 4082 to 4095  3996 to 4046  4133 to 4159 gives 0.6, 7.48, 7.05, 7.25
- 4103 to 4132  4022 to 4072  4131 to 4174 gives 3.1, 7.32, 7.09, 7.17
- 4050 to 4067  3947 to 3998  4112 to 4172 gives -1.3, 6.5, 6.97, 6.74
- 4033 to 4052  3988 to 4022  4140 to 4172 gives 0.4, 7.72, 7.15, 7.58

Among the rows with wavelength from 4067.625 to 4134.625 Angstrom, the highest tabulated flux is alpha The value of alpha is 10.79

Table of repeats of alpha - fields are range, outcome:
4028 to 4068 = 8.566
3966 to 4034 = 9.324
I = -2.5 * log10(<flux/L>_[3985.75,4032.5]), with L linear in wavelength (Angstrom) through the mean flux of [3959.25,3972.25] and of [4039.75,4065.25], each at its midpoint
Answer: -0.18 mag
